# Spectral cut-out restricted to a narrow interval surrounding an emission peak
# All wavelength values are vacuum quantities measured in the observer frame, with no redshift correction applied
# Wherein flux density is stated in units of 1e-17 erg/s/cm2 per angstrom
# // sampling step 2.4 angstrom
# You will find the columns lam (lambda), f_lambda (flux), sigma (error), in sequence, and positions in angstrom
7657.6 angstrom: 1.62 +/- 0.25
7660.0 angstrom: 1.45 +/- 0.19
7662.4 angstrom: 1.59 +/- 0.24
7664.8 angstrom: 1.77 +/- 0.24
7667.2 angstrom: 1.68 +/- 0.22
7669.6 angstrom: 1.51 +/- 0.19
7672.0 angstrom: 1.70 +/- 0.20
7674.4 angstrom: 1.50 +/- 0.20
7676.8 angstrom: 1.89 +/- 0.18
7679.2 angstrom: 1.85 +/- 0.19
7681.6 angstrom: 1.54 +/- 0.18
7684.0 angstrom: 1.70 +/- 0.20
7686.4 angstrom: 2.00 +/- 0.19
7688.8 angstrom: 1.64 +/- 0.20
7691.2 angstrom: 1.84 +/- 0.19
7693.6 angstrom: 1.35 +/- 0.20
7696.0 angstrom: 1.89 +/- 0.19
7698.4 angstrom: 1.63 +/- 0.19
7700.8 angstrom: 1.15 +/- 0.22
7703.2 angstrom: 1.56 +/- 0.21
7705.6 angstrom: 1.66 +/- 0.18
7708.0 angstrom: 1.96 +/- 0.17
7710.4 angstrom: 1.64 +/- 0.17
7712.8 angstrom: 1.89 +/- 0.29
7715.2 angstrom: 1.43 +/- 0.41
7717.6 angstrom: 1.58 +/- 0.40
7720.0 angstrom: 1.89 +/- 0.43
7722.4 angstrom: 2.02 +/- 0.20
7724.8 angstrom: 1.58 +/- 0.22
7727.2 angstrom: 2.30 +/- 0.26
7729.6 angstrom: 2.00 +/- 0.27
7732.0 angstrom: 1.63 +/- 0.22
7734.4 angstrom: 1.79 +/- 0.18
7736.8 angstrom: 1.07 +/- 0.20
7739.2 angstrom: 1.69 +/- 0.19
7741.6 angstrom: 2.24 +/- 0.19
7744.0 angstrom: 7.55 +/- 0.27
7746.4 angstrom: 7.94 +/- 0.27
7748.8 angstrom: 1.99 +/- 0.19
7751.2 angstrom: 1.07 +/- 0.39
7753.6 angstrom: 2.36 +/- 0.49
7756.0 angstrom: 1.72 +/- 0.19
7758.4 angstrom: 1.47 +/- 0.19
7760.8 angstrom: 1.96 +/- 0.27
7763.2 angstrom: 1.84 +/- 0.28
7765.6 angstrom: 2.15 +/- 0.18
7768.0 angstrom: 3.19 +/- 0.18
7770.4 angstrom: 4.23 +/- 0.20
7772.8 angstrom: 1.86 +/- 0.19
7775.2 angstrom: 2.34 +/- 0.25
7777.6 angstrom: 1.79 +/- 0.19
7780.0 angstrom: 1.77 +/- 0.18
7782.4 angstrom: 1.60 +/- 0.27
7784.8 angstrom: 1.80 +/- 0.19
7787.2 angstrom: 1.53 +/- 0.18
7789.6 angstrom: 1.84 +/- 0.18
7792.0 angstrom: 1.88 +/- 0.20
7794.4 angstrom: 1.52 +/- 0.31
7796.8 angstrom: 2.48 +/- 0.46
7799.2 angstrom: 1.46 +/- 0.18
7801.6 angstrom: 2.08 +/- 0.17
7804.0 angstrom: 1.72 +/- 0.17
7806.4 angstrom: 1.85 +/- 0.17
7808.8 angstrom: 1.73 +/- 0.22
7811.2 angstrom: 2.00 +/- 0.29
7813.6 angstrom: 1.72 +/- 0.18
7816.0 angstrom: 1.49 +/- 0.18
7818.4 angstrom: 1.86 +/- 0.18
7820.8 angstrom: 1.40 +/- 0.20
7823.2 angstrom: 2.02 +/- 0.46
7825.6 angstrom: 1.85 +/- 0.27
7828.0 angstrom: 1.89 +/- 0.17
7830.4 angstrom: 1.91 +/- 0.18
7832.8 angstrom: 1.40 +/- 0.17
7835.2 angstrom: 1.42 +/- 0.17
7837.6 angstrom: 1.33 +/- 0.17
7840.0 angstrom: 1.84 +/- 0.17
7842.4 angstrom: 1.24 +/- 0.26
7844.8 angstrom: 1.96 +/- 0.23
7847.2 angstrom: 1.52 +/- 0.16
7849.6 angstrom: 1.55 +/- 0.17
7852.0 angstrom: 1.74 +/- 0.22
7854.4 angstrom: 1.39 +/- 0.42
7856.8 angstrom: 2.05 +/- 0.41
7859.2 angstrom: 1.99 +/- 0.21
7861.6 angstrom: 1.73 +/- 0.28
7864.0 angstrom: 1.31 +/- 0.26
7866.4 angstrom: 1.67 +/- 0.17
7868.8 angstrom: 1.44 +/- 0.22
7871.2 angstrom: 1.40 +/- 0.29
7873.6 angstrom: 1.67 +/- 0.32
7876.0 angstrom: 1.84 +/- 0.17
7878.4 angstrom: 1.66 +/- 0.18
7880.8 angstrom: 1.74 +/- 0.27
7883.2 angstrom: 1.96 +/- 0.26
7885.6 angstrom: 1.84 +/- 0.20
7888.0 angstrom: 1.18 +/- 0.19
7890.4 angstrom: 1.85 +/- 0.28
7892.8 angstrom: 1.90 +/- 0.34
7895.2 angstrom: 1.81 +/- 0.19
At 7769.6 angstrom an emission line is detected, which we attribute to [N II]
